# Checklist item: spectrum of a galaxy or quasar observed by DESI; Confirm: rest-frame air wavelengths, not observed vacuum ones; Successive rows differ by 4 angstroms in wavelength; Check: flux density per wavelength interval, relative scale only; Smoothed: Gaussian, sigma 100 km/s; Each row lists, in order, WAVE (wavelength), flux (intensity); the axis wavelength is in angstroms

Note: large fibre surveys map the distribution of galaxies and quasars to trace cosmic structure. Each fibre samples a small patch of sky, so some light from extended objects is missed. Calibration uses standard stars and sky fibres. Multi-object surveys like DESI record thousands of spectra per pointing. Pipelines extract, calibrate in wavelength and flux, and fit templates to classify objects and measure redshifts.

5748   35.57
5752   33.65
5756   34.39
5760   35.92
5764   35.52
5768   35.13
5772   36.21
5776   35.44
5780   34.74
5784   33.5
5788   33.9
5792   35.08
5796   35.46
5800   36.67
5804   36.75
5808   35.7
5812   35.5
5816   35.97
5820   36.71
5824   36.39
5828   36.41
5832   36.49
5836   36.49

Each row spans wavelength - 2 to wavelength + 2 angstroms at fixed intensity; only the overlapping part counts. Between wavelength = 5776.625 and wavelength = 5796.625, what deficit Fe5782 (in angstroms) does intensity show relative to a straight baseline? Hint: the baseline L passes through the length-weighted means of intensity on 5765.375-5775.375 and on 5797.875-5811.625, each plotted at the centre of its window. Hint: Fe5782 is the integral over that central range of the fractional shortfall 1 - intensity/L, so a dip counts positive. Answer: 0.8 angstroms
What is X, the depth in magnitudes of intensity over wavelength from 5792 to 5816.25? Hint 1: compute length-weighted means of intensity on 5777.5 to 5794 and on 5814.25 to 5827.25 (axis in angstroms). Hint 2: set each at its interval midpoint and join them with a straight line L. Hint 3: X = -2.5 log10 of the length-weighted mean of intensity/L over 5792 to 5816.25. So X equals -0.02 mag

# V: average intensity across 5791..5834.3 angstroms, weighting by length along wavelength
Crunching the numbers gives 36.1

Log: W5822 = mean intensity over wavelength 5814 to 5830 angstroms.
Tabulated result 36.4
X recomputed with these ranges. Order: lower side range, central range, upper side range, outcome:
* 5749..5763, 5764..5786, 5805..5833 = 0.00 mag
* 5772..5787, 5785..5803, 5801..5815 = 0.00 mag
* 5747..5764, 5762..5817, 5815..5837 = 0.01 mag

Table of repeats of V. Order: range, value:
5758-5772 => 35.6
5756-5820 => 35.4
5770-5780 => 35.6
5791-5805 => 36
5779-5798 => 34.5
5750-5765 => 34.8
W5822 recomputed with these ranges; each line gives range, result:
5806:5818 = 35.7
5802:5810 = 36.2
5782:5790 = 33.7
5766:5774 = 35.7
